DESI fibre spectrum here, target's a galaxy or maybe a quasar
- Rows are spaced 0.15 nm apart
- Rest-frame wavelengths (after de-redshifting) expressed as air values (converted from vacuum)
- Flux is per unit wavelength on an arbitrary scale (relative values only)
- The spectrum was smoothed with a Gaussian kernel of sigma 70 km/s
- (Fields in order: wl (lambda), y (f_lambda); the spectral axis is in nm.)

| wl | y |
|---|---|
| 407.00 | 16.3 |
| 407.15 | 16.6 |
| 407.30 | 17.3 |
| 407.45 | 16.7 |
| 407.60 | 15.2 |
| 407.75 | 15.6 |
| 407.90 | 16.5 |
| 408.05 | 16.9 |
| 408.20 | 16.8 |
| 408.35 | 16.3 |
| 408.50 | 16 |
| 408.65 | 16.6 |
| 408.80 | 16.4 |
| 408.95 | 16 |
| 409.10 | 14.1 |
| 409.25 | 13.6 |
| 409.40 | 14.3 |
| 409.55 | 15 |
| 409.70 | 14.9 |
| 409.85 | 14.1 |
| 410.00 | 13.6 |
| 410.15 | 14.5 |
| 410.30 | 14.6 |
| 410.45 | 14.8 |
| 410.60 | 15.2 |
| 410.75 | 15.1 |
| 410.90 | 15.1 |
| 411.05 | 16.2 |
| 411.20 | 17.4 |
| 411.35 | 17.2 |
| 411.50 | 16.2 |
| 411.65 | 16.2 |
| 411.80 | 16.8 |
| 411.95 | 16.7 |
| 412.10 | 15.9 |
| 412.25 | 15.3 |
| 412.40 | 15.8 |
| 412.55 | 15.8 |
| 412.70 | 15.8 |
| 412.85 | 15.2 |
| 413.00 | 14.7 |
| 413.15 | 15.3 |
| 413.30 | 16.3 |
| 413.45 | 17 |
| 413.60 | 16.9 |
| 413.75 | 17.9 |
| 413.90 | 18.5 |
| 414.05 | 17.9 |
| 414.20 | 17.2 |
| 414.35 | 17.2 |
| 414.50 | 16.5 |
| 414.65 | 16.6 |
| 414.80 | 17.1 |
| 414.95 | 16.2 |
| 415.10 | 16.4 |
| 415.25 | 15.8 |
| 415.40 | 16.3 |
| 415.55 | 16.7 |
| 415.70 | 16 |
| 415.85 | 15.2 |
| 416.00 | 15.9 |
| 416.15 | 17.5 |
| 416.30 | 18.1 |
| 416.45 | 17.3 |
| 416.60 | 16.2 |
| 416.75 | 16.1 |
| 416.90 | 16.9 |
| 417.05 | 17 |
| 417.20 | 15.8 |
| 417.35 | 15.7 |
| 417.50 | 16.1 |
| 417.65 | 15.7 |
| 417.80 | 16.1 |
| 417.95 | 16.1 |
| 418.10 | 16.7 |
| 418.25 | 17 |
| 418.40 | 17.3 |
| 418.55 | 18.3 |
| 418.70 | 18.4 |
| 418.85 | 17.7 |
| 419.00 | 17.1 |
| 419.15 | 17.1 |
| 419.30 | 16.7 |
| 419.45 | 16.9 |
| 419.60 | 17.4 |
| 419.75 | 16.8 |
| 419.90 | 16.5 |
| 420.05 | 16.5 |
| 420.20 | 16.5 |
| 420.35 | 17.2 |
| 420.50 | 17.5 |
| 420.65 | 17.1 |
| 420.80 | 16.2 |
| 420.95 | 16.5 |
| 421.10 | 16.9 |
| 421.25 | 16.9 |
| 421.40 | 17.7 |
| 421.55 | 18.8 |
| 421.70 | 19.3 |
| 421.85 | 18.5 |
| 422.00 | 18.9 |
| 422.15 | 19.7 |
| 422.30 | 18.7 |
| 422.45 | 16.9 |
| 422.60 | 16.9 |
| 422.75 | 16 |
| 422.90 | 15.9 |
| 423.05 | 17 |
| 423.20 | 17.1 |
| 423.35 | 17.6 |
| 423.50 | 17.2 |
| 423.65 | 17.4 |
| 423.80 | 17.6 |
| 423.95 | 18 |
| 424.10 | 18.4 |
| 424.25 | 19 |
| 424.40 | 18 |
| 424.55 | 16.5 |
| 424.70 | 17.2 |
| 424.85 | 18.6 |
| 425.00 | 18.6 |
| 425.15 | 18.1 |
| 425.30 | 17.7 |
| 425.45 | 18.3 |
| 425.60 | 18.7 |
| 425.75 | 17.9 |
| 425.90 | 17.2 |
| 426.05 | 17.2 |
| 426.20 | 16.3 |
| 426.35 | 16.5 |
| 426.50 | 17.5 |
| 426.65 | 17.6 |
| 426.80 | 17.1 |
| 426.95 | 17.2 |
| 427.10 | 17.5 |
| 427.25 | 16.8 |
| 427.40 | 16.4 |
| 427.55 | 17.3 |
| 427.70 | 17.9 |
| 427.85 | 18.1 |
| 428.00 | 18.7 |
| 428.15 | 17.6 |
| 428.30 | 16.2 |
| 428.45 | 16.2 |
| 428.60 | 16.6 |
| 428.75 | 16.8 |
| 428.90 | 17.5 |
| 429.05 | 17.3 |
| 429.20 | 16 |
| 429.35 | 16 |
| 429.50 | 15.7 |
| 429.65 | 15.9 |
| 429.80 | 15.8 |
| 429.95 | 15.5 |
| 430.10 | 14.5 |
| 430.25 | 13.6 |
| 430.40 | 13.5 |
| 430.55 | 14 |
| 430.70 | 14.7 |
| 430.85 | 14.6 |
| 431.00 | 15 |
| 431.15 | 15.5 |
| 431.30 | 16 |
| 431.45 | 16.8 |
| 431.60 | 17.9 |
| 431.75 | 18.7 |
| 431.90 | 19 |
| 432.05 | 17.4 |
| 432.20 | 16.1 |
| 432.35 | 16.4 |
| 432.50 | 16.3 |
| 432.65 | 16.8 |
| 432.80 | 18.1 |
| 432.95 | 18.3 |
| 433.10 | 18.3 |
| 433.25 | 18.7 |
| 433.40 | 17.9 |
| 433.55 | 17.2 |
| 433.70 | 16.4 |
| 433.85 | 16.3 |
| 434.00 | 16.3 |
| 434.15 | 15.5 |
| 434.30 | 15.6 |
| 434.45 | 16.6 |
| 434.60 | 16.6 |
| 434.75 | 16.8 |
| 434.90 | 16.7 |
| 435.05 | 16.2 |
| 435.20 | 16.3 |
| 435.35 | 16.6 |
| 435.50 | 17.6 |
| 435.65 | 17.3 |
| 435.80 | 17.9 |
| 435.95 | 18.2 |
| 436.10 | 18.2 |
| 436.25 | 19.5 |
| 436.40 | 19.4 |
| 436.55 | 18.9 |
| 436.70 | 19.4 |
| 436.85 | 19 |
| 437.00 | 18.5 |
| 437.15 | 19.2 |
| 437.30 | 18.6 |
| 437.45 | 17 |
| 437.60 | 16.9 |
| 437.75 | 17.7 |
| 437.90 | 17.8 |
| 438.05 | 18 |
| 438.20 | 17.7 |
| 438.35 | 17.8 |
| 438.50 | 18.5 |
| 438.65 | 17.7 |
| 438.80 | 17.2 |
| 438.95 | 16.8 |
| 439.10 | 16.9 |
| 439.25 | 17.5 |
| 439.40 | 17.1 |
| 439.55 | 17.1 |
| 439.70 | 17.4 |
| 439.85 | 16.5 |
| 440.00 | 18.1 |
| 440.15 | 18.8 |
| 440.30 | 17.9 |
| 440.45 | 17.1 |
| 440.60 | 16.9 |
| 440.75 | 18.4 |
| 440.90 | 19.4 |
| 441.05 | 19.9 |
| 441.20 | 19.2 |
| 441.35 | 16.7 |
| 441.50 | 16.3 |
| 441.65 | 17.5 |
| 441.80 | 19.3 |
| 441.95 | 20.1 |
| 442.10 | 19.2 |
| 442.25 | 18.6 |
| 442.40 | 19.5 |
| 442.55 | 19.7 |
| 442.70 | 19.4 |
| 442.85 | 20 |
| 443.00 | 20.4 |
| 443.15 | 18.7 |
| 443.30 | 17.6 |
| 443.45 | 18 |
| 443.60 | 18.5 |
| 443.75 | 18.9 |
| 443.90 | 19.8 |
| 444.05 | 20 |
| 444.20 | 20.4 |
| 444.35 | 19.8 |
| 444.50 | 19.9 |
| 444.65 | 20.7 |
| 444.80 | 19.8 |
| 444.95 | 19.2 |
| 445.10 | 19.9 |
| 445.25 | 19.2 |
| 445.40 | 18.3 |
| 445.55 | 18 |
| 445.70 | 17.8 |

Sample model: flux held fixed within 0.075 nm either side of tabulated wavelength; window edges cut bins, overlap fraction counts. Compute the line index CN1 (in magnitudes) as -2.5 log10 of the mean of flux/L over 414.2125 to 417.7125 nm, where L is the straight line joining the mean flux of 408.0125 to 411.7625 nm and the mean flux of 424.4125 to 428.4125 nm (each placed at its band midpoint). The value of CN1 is -0.02 mag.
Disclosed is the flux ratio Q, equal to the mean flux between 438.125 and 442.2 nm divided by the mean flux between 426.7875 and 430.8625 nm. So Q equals 1.1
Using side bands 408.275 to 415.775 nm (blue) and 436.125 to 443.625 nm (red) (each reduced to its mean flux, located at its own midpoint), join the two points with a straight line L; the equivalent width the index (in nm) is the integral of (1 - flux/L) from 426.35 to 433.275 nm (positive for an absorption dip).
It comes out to 0.32 nm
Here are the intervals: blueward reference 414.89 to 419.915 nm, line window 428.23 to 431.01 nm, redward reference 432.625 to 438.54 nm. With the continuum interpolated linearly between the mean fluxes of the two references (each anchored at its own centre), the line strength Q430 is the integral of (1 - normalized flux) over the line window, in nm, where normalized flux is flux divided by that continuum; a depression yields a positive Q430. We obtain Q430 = 0.28 nm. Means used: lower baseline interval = 16.7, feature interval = 15.6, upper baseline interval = 17.6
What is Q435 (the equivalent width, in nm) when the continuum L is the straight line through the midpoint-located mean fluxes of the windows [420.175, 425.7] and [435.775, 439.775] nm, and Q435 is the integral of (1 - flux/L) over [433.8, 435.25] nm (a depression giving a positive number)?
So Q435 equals 0.13 nm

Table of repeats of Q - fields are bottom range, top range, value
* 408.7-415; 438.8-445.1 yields 1.17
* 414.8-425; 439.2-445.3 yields 1.10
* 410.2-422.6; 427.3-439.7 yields 1.02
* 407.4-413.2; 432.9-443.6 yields 1.15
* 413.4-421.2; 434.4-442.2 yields 1.06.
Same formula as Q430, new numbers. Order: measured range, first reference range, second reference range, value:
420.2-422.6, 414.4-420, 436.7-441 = -0.116 nm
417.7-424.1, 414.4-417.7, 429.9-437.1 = -0.290 nm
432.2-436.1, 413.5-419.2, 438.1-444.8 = 0.216 nm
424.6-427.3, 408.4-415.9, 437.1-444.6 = -0.073 nm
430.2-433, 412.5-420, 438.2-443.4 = 0.219 nm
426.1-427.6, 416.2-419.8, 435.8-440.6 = 0.027 nm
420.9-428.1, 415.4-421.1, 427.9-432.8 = -0.496 nm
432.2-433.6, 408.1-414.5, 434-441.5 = -0.012 nm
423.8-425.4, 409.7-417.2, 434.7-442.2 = -0.098 nm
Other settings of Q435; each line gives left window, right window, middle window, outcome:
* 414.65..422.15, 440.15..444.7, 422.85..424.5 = -0.02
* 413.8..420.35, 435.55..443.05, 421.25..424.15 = -0.10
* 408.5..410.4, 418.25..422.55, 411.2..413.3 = -0.06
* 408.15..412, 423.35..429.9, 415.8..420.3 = -0.11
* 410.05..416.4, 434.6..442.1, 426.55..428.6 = -0.01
